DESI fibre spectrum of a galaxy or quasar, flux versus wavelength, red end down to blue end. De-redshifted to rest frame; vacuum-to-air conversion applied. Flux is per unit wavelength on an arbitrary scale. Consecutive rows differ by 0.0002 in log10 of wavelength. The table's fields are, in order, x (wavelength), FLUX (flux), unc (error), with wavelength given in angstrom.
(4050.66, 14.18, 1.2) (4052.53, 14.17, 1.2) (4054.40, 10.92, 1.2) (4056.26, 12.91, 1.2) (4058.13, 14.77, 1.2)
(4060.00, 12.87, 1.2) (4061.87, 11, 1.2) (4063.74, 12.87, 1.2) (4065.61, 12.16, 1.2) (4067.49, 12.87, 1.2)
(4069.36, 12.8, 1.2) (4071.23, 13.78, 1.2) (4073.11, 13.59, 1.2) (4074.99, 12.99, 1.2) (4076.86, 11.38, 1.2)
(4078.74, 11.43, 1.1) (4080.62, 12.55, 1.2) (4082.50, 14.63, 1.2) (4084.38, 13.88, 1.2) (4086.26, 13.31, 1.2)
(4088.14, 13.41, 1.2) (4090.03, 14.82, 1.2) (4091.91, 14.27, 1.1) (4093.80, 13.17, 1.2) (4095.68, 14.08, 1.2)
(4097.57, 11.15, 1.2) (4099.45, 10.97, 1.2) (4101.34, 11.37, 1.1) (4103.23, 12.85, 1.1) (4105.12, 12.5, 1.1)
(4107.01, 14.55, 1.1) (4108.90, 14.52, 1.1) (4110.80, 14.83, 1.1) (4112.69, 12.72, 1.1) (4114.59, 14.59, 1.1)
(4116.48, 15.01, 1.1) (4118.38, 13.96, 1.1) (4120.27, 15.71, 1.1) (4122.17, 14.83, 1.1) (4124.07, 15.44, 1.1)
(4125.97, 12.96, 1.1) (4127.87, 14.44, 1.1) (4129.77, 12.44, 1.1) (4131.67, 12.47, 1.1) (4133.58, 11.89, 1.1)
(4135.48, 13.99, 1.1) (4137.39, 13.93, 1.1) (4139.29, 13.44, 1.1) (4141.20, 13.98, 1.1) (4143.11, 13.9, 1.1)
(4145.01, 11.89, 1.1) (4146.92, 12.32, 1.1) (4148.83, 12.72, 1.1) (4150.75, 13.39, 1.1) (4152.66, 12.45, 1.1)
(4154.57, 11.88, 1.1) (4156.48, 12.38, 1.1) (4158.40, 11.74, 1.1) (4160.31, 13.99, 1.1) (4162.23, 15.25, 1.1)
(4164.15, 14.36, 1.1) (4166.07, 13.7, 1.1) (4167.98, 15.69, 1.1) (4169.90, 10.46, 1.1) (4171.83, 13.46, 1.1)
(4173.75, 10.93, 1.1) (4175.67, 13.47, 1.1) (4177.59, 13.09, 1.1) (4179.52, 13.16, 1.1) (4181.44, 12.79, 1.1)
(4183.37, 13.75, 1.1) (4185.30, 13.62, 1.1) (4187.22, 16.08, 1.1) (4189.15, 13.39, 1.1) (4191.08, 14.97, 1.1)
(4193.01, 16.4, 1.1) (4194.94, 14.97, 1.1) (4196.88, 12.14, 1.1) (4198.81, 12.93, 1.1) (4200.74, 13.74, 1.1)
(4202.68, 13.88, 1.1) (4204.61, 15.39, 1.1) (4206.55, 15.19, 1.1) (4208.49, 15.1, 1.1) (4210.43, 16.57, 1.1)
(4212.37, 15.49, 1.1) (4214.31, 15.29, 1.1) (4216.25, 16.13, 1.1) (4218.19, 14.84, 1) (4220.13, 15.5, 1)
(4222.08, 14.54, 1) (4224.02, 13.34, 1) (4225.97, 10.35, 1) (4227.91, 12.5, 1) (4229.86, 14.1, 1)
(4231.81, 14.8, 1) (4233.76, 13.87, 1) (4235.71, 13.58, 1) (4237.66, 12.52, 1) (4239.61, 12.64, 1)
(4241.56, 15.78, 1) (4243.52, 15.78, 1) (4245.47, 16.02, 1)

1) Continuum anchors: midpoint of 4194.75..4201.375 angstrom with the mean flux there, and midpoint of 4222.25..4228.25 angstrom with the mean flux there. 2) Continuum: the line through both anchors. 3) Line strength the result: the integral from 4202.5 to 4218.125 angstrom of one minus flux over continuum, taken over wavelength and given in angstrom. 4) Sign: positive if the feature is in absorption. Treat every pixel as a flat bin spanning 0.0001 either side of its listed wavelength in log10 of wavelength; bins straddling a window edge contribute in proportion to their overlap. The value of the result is -3.1 angstrom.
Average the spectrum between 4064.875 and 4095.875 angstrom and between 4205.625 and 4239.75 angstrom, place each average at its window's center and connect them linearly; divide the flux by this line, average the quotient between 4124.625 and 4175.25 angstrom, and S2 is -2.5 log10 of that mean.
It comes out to 0.05 mag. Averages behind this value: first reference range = 13.2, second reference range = 14.3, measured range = 13.1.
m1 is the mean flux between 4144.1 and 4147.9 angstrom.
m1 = 12.1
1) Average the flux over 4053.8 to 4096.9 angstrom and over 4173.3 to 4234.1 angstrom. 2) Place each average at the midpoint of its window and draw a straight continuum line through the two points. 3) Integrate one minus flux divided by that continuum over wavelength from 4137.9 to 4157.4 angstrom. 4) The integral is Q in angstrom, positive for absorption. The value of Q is 1.2 angstrom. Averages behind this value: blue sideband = 13.1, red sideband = 14.2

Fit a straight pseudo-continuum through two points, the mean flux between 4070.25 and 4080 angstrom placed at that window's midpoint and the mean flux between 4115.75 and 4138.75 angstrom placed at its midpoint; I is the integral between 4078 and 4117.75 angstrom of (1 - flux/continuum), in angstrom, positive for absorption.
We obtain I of -0.58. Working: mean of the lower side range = 12.6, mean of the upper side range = 13.9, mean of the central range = 13.4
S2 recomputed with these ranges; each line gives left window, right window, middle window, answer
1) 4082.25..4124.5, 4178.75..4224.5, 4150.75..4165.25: 0.08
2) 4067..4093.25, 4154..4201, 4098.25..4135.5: -0.02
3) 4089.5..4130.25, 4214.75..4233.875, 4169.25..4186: 0.09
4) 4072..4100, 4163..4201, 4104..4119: -0.07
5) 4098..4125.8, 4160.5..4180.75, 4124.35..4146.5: 0.03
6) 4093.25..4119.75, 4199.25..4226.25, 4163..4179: 0.08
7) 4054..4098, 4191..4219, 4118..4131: -0.04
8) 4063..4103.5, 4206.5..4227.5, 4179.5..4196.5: 0.00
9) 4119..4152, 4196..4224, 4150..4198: 0.05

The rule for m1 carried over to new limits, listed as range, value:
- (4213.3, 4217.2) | 15.7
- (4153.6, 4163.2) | 13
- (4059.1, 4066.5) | 12.2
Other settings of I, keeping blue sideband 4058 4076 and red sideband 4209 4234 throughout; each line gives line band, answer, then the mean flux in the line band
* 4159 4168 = -0.34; 14.4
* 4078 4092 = -0.49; 13.5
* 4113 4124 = -1.10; 14.7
